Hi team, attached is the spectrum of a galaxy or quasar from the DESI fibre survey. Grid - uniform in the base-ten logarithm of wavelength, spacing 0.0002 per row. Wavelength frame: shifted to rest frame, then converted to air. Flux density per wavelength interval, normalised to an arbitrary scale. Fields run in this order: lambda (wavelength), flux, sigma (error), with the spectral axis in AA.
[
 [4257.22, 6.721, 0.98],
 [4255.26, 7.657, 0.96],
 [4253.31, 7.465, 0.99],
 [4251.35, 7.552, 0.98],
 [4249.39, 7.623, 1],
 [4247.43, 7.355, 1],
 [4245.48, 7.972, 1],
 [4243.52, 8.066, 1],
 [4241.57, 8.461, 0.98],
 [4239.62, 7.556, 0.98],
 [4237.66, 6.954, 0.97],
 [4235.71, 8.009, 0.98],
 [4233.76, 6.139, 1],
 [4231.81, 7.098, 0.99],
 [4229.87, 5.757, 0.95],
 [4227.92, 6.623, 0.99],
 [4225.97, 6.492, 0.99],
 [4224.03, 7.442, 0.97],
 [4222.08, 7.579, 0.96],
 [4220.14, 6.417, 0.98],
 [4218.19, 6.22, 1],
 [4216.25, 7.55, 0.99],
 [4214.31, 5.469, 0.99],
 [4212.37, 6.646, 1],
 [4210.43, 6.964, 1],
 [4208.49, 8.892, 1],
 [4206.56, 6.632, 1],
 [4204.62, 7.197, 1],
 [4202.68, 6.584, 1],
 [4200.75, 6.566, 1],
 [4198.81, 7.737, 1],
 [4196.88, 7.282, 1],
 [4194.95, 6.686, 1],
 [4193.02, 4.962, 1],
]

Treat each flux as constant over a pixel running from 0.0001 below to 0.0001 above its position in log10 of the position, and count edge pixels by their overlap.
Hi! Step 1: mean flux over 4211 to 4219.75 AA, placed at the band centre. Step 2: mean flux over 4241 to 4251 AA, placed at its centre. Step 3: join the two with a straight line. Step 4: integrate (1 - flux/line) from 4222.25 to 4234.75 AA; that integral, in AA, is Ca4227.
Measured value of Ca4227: 0.7 AA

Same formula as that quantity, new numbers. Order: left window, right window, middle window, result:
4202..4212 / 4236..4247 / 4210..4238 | 2.84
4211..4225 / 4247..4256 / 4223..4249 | -0.17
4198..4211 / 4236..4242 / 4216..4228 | 0.87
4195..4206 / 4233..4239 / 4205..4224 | 0.23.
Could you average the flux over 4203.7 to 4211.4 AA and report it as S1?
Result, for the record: 7.43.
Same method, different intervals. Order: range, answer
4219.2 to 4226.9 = 6.99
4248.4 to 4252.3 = 7.58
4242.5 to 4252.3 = 7.72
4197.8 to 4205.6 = 7.02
